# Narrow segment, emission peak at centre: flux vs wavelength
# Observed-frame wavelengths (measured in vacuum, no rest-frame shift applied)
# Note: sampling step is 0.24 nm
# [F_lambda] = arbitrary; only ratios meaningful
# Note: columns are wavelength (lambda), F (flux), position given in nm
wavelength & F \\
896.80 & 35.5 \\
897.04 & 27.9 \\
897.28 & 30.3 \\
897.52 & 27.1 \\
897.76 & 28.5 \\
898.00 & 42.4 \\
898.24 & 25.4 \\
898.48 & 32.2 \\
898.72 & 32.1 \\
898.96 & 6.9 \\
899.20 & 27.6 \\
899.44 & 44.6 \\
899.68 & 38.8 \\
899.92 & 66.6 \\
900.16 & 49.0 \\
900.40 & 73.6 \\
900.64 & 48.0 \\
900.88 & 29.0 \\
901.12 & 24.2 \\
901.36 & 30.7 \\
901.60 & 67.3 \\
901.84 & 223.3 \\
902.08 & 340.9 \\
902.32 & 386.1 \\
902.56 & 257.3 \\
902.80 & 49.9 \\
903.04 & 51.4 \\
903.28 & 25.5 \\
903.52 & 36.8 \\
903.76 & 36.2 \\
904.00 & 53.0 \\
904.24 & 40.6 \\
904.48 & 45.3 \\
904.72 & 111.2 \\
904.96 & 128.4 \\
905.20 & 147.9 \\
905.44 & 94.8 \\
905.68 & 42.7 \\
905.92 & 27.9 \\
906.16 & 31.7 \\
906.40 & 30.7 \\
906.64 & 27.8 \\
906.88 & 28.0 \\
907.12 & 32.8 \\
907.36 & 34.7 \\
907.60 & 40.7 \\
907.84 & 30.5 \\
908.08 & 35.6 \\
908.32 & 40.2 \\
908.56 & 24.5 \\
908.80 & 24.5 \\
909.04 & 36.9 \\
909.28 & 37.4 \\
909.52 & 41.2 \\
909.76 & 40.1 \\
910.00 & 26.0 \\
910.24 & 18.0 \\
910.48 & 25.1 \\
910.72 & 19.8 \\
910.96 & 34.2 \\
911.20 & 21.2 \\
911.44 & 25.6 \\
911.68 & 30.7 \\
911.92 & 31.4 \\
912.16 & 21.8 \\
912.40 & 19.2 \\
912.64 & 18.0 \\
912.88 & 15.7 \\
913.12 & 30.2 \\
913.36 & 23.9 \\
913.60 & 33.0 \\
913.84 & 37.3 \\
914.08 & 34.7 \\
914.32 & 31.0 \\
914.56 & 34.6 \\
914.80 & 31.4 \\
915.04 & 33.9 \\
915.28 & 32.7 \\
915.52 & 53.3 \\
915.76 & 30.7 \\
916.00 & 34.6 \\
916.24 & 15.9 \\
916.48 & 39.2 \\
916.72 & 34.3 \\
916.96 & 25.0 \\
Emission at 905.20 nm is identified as [N II] 6583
